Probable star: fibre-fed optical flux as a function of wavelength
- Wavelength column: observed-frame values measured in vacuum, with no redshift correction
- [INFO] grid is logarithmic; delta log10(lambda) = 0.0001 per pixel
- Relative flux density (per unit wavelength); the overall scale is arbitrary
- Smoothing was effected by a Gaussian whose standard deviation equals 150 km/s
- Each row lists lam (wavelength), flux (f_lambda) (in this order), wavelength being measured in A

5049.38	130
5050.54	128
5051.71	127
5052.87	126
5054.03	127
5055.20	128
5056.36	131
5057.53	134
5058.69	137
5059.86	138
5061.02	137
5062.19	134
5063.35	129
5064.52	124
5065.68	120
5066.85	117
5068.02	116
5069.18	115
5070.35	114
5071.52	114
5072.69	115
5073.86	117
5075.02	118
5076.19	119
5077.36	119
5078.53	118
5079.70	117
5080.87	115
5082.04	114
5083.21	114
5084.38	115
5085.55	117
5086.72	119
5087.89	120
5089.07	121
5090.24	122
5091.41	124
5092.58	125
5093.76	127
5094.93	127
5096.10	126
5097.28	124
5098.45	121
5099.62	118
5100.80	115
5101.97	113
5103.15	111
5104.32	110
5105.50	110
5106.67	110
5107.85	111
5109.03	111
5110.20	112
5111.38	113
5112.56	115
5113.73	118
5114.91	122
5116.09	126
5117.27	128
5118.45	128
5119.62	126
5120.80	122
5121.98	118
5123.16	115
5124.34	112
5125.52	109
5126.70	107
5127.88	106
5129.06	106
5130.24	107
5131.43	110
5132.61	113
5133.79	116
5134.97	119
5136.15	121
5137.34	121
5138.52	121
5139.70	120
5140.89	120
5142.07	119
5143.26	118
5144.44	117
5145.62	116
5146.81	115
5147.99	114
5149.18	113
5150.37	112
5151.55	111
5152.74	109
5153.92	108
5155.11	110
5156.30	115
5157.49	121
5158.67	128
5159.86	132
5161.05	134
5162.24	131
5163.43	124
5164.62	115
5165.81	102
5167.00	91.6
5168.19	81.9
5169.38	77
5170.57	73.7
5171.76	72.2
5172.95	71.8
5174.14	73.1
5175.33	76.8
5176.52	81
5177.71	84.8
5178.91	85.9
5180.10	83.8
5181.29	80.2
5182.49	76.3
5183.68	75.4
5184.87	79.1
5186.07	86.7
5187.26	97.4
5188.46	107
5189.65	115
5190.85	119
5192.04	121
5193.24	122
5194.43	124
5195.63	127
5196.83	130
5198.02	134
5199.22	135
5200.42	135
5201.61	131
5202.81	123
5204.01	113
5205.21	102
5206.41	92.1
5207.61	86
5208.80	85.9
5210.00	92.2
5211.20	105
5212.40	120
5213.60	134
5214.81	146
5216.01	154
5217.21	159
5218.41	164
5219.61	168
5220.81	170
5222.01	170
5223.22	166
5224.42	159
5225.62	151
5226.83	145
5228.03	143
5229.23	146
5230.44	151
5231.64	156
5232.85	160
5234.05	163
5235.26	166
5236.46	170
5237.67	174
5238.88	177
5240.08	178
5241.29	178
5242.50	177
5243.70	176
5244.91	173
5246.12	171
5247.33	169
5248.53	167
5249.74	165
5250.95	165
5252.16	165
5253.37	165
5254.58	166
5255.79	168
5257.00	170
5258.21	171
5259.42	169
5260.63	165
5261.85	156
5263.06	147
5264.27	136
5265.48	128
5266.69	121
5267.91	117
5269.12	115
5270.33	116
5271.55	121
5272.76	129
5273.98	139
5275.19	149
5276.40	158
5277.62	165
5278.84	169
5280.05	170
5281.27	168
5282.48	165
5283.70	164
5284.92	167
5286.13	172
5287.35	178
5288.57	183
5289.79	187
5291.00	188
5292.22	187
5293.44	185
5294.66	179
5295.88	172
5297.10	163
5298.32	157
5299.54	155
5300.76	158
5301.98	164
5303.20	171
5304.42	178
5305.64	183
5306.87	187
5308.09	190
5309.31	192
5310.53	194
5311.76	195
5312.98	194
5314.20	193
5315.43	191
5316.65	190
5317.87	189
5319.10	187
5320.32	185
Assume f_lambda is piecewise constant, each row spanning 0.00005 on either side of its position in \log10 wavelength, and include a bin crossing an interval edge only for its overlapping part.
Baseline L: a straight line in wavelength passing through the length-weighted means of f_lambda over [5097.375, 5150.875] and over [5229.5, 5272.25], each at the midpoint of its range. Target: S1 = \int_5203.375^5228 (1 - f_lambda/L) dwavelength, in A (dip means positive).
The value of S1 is 2.1 A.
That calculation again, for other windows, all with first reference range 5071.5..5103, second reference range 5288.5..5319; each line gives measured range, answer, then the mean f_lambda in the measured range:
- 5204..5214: 3.4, 102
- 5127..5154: 4.0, 114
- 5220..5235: 0.2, 157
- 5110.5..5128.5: 1.5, 118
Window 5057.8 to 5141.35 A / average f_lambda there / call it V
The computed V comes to 118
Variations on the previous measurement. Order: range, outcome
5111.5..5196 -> 108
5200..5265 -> 151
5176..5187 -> 81.9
